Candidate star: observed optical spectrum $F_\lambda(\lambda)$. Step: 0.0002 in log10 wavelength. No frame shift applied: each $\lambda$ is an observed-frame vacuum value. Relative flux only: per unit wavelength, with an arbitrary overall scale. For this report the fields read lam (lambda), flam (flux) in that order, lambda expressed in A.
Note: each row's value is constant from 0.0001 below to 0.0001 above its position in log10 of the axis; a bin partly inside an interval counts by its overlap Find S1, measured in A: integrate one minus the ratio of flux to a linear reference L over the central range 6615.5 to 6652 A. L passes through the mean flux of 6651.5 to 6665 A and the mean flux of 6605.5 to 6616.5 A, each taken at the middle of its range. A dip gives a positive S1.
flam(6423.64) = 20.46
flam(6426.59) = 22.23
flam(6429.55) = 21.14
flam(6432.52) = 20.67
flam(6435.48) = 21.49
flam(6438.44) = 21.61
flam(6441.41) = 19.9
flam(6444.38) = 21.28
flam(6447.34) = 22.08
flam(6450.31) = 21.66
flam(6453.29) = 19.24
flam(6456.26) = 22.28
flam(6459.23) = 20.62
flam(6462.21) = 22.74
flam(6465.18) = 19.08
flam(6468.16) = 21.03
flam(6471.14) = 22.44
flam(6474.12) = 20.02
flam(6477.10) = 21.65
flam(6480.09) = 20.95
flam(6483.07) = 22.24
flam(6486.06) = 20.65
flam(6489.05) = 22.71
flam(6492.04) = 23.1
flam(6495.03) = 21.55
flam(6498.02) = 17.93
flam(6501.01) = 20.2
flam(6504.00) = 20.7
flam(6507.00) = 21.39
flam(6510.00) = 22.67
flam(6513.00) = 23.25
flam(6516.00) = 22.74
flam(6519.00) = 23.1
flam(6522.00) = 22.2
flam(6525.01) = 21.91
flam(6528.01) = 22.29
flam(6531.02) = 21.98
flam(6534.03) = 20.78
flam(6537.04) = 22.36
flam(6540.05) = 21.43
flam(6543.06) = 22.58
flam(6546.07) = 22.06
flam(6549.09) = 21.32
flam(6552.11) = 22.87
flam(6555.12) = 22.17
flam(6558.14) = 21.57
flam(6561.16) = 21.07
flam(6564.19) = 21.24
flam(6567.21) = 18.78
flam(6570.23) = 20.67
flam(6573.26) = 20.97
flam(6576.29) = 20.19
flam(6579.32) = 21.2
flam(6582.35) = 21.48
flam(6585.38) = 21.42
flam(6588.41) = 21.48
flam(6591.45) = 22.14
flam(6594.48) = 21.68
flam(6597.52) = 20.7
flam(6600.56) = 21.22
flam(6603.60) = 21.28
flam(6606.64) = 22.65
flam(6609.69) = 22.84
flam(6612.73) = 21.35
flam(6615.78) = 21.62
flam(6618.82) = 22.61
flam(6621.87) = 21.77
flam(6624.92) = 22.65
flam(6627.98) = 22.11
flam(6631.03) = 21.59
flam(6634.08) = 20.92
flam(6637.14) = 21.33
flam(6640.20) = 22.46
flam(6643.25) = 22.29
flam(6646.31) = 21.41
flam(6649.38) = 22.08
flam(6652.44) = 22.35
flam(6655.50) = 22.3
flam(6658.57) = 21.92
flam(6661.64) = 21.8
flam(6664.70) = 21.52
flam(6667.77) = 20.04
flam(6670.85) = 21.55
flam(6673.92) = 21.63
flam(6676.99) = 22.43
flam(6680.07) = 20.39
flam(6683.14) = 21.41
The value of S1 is 0.2 A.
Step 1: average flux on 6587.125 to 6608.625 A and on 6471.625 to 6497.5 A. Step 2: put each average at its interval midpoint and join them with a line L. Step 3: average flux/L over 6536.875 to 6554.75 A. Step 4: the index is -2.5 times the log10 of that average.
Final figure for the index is -0.03 mag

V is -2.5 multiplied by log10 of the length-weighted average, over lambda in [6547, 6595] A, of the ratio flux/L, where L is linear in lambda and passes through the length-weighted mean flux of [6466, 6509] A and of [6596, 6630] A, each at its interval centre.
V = 0.02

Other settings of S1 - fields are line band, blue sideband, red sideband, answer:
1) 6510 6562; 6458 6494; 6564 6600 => -2.3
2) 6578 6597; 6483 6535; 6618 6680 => 0.2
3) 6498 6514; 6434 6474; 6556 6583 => -0.2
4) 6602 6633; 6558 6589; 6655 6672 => -1.3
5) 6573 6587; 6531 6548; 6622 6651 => 0.5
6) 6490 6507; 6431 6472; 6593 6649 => 0.4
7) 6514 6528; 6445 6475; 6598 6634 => -0.7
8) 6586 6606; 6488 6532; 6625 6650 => 0.3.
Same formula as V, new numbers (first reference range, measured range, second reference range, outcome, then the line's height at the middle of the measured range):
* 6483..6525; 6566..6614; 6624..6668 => 0.026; 21.8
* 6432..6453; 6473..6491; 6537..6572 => -0.009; 21.3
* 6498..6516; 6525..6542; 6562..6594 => -0.028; 21.3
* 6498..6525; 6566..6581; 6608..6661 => 0.076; 21.9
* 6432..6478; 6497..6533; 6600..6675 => -0.019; 21.3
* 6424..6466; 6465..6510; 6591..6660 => 0.009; 21.3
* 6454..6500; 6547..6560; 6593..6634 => -0.020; 21.6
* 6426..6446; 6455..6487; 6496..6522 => 0.005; 21.3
